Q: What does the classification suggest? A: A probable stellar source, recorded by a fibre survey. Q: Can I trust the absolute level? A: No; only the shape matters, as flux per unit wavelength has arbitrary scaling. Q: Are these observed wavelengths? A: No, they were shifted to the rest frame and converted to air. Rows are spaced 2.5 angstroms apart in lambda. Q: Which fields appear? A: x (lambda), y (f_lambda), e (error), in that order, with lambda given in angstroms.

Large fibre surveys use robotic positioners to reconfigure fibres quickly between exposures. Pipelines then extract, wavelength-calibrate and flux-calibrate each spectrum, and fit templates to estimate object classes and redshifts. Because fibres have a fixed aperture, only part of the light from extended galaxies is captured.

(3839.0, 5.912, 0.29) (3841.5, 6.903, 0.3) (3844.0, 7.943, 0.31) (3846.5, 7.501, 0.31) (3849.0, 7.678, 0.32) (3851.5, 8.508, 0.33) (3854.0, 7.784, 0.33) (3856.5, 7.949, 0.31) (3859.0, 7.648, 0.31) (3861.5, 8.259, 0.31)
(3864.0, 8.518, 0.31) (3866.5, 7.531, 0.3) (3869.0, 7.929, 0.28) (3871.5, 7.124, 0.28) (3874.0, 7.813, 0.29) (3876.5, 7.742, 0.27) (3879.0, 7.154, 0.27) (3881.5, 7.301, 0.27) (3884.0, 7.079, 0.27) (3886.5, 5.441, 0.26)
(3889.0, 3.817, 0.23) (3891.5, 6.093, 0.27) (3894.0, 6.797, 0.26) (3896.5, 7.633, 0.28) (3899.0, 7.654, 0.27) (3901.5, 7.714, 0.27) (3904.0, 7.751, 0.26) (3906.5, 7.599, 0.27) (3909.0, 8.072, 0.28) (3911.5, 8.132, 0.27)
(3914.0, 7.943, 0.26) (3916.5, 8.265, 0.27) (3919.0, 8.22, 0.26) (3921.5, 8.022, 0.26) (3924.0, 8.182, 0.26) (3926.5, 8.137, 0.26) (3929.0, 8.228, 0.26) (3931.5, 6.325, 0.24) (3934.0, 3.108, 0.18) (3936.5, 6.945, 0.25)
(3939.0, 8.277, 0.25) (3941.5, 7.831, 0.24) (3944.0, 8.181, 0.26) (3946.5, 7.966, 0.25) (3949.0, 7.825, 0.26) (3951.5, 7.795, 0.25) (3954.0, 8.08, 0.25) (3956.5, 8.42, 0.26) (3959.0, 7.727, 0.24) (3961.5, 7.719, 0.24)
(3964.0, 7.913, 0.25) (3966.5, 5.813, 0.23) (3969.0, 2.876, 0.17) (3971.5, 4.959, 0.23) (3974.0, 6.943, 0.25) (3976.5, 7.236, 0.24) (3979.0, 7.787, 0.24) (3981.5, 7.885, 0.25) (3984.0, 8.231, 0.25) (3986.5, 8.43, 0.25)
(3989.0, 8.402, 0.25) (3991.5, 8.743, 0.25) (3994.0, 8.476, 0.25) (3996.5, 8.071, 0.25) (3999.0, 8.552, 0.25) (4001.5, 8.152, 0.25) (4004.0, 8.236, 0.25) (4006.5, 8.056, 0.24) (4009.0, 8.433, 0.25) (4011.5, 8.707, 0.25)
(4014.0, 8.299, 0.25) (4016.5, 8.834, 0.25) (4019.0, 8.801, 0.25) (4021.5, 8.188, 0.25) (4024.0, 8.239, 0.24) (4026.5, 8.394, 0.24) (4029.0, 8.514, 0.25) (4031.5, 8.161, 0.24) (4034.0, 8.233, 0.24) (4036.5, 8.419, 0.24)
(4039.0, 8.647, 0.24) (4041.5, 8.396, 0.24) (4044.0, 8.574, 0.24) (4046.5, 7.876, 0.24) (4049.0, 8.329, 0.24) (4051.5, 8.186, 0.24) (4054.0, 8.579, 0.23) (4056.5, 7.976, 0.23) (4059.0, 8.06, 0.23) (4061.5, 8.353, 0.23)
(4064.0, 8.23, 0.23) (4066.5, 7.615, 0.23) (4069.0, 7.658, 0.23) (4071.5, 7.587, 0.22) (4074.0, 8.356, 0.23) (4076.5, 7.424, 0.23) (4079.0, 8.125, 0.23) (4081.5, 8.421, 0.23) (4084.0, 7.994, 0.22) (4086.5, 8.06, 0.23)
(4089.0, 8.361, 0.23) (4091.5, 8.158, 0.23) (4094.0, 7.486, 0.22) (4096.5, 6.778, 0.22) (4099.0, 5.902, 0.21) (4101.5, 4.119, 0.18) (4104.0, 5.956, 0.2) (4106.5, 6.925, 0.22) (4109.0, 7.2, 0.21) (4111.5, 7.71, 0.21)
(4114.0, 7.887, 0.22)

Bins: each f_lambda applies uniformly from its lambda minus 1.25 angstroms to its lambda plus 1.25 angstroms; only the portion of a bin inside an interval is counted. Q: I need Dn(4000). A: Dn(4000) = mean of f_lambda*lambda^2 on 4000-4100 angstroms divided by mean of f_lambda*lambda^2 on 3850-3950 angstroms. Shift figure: 1.17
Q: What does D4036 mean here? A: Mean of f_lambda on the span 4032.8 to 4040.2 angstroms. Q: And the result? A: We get 8.43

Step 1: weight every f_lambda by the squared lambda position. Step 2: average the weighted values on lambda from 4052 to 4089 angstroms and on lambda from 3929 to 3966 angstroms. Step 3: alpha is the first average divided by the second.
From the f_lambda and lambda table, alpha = 1.2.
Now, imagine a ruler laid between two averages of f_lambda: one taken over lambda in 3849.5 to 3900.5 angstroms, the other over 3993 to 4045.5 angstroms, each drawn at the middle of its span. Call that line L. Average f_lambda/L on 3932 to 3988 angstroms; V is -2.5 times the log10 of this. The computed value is 0.11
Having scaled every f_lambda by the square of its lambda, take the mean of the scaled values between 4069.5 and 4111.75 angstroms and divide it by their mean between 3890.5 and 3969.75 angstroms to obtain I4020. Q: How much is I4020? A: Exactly 1.07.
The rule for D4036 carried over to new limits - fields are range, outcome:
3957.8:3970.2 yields 6.42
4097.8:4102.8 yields 5.01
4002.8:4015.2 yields 8.35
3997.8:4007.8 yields 8.25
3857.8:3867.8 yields 7.99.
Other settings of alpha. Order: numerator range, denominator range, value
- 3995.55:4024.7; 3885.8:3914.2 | 1.26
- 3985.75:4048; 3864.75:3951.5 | 1.20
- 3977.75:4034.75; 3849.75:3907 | 1.21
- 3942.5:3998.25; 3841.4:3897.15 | 1.09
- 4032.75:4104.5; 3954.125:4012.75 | 1.06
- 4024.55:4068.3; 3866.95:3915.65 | 1.24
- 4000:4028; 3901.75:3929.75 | 1.10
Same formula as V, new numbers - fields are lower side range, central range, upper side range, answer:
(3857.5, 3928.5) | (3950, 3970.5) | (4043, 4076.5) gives 0.103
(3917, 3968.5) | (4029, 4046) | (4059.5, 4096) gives -0.076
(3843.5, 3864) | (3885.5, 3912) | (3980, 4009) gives 0.160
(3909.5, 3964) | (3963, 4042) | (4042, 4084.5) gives 0.000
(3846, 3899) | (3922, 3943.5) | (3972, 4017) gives 0.075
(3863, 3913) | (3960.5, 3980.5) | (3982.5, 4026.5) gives 0.249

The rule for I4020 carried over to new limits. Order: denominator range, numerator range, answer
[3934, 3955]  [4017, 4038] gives 1.15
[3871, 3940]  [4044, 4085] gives 1.21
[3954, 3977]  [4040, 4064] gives 1.29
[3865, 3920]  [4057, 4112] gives 1.13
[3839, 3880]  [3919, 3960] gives 1.03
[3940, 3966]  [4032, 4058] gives 1.10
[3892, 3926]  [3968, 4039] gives 1.07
